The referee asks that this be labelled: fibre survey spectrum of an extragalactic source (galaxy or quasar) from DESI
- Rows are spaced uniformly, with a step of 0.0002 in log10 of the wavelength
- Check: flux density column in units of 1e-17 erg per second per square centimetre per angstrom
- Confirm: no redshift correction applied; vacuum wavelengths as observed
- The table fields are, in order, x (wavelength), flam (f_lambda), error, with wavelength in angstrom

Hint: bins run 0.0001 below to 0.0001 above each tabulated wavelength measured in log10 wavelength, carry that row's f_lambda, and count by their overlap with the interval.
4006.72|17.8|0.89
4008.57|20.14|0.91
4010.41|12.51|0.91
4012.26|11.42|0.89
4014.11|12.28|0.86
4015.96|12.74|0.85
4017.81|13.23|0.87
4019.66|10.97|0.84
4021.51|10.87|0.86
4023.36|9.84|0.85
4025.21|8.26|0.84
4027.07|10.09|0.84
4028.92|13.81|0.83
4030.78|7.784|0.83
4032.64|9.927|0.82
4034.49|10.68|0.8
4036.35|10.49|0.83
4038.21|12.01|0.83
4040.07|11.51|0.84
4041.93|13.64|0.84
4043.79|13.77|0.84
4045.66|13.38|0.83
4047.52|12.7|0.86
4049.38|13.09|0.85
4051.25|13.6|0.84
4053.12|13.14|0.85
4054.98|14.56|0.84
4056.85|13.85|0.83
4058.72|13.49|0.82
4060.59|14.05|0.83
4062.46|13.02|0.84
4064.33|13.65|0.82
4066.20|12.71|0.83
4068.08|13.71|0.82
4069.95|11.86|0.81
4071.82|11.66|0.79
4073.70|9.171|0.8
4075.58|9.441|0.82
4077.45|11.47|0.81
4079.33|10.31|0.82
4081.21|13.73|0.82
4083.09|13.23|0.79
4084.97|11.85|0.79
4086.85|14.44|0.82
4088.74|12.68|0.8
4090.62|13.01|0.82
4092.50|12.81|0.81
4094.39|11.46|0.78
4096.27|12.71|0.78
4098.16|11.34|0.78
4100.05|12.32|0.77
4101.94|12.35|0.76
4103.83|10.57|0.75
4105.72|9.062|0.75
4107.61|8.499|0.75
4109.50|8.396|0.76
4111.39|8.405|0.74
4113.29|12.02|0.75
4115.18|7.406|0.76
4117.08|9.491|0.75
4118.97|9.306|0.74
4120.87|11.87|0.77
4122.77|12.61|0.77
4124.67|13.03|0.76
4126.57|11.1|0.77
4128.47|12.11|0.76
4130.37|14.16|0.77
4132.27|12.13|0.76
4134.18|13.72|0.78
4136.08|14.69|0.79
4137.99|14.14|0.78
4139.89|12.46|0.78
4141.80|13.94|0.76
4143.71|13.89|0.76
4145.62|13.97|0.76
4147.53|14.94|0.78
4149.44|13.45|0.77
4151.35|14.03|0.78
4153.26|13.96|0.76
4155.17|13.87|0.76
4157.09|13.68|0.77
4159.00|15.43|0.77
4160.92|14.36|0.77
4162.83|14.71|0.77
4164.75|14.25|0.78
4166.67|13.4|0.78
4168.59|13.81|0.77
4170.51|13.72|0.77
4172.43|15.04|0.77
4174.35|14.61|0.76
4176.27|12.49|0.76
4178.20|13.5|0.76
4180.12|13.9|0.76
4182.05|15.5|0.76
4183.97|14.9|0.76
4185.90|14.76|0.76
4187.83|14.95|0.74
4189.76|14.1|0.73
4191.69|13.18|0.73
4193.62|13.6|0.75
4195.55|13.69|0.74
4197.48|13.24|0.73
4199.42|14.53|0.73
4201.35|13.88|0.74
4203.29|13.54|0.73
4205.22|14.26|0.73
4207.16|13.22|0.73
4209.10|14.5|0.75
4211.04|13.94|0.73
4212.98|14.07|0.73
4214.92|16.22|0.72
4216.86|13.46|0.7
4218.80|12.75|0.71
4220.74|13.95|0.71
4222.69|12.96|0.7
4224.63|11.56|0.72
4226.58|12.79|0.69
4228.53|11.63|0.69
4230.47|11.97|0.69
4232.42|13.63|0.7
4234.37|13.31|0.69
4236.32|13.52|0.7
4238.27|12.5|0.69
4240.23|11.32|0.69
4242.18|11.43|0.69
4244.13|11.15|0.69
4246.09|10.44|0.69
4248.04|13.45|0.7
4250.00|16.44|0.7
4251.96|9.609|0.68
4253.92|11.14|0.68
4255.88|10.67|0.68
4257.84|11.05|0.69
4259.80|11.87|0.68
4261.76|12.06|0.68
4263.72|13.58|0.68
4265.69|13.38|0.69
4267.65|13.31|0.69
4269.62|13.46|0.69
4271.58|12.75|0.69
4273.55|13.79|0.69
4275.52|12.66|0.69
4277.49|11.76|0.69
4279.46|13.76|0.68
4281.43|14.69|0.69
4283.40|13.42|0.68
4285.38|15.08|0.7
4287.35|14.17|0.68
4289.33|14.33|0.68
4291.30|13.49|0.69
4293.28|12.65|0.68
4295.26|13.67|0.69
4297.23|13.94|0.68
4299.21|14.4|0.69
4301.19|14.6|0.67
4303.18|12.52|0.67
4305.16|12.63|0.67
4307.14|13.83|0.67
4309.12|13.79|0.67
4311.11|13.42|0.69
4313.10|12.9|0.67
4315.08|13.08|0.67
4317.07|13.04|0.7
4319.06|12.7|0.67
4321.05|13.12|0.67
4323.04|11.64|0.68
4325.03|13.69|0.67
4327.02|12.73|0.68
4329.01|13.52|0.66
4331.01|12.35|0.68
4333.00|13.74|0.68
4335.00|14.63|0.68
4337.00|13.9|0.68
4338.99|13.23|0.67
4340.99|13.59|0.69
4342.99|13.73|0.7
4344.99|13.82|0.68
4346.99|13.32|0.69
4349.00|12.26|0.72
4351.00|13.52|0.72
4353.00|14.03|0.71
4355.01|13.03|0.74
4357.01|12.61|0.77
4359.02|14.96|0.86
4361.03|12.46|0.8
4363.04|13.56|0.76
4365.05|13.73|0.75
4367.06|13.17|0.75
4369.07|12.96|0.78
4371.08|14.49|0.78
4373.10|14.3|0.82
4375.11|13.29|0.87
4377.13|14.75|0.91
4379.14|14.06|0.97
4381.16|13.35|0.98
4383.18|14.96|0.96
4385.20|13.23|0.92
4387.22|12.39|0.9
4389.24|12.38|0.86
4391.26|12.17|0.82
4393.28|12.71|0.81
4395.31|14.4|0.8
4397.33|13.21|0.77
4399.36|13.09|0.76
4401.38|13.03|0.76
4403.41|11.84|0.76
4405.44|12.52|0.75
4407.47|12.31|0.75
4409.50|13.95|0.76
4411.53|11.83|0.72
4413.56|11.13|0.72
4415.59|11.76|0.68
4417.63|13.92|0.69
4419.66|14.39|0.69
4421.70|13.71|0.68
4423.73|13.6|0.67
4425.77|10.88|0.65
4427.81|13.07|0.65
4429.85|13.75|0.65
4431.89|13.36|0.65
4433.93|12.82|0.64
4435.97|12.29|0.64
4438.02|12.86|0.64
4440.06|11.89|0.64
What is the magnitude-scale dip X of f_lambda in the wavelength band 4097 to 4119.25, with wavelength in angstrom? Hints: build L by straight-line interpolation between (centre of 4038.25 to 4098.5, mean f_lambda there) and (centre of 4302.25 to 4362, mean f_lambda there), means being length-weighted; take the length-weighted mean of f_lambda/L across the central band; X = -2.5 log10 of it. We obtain 0.27 mag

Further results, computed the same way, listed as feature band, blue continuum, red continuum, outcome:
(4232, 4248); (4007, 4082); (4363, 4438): 0.05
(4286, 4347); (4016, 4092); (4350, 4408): -0.03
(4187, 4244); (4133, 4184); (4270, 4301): 0.04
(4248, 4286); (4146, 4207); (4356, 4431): 0.07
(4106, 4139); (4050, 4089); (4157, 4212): 0.18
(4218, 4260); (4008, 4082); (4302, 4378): 0.06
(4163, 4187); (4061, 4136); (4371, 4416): -0.18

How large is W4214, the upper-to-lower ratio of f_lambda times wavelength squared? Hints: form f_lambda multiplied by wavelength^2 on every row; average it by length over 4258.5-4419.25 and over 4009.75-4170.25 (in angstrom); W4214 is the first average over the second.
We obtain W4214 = 1.22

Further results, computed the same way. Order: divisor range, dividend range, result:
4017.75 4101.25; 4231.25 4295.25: 1.17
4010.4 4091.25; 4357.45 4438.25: 1.28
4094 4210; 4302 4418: 1.12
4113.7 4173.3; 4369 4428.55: 1.12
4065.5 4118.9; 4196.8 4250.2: 1.25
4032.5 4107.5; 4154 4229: 1.20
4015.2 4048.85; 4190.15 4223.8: 1.31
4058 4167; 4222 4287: 1.09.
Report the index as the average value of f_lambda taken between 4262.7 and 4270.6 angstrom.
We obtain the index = 13.4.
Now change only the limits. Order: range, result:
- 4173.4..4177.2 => 13.6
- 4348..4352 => 12.9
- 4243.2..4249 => 11.7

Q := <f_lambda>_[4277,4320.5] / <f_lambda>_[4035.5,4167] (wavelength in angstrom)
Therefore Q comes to 1.1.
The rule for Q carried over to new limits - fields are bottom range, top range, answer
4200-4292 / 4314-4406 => 1.02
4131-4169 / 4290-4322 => 0.96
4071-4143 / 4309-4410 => 1.14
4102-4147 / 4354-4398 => 1.15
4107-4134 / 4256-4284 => 1.19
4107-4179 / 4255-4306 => 1.03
